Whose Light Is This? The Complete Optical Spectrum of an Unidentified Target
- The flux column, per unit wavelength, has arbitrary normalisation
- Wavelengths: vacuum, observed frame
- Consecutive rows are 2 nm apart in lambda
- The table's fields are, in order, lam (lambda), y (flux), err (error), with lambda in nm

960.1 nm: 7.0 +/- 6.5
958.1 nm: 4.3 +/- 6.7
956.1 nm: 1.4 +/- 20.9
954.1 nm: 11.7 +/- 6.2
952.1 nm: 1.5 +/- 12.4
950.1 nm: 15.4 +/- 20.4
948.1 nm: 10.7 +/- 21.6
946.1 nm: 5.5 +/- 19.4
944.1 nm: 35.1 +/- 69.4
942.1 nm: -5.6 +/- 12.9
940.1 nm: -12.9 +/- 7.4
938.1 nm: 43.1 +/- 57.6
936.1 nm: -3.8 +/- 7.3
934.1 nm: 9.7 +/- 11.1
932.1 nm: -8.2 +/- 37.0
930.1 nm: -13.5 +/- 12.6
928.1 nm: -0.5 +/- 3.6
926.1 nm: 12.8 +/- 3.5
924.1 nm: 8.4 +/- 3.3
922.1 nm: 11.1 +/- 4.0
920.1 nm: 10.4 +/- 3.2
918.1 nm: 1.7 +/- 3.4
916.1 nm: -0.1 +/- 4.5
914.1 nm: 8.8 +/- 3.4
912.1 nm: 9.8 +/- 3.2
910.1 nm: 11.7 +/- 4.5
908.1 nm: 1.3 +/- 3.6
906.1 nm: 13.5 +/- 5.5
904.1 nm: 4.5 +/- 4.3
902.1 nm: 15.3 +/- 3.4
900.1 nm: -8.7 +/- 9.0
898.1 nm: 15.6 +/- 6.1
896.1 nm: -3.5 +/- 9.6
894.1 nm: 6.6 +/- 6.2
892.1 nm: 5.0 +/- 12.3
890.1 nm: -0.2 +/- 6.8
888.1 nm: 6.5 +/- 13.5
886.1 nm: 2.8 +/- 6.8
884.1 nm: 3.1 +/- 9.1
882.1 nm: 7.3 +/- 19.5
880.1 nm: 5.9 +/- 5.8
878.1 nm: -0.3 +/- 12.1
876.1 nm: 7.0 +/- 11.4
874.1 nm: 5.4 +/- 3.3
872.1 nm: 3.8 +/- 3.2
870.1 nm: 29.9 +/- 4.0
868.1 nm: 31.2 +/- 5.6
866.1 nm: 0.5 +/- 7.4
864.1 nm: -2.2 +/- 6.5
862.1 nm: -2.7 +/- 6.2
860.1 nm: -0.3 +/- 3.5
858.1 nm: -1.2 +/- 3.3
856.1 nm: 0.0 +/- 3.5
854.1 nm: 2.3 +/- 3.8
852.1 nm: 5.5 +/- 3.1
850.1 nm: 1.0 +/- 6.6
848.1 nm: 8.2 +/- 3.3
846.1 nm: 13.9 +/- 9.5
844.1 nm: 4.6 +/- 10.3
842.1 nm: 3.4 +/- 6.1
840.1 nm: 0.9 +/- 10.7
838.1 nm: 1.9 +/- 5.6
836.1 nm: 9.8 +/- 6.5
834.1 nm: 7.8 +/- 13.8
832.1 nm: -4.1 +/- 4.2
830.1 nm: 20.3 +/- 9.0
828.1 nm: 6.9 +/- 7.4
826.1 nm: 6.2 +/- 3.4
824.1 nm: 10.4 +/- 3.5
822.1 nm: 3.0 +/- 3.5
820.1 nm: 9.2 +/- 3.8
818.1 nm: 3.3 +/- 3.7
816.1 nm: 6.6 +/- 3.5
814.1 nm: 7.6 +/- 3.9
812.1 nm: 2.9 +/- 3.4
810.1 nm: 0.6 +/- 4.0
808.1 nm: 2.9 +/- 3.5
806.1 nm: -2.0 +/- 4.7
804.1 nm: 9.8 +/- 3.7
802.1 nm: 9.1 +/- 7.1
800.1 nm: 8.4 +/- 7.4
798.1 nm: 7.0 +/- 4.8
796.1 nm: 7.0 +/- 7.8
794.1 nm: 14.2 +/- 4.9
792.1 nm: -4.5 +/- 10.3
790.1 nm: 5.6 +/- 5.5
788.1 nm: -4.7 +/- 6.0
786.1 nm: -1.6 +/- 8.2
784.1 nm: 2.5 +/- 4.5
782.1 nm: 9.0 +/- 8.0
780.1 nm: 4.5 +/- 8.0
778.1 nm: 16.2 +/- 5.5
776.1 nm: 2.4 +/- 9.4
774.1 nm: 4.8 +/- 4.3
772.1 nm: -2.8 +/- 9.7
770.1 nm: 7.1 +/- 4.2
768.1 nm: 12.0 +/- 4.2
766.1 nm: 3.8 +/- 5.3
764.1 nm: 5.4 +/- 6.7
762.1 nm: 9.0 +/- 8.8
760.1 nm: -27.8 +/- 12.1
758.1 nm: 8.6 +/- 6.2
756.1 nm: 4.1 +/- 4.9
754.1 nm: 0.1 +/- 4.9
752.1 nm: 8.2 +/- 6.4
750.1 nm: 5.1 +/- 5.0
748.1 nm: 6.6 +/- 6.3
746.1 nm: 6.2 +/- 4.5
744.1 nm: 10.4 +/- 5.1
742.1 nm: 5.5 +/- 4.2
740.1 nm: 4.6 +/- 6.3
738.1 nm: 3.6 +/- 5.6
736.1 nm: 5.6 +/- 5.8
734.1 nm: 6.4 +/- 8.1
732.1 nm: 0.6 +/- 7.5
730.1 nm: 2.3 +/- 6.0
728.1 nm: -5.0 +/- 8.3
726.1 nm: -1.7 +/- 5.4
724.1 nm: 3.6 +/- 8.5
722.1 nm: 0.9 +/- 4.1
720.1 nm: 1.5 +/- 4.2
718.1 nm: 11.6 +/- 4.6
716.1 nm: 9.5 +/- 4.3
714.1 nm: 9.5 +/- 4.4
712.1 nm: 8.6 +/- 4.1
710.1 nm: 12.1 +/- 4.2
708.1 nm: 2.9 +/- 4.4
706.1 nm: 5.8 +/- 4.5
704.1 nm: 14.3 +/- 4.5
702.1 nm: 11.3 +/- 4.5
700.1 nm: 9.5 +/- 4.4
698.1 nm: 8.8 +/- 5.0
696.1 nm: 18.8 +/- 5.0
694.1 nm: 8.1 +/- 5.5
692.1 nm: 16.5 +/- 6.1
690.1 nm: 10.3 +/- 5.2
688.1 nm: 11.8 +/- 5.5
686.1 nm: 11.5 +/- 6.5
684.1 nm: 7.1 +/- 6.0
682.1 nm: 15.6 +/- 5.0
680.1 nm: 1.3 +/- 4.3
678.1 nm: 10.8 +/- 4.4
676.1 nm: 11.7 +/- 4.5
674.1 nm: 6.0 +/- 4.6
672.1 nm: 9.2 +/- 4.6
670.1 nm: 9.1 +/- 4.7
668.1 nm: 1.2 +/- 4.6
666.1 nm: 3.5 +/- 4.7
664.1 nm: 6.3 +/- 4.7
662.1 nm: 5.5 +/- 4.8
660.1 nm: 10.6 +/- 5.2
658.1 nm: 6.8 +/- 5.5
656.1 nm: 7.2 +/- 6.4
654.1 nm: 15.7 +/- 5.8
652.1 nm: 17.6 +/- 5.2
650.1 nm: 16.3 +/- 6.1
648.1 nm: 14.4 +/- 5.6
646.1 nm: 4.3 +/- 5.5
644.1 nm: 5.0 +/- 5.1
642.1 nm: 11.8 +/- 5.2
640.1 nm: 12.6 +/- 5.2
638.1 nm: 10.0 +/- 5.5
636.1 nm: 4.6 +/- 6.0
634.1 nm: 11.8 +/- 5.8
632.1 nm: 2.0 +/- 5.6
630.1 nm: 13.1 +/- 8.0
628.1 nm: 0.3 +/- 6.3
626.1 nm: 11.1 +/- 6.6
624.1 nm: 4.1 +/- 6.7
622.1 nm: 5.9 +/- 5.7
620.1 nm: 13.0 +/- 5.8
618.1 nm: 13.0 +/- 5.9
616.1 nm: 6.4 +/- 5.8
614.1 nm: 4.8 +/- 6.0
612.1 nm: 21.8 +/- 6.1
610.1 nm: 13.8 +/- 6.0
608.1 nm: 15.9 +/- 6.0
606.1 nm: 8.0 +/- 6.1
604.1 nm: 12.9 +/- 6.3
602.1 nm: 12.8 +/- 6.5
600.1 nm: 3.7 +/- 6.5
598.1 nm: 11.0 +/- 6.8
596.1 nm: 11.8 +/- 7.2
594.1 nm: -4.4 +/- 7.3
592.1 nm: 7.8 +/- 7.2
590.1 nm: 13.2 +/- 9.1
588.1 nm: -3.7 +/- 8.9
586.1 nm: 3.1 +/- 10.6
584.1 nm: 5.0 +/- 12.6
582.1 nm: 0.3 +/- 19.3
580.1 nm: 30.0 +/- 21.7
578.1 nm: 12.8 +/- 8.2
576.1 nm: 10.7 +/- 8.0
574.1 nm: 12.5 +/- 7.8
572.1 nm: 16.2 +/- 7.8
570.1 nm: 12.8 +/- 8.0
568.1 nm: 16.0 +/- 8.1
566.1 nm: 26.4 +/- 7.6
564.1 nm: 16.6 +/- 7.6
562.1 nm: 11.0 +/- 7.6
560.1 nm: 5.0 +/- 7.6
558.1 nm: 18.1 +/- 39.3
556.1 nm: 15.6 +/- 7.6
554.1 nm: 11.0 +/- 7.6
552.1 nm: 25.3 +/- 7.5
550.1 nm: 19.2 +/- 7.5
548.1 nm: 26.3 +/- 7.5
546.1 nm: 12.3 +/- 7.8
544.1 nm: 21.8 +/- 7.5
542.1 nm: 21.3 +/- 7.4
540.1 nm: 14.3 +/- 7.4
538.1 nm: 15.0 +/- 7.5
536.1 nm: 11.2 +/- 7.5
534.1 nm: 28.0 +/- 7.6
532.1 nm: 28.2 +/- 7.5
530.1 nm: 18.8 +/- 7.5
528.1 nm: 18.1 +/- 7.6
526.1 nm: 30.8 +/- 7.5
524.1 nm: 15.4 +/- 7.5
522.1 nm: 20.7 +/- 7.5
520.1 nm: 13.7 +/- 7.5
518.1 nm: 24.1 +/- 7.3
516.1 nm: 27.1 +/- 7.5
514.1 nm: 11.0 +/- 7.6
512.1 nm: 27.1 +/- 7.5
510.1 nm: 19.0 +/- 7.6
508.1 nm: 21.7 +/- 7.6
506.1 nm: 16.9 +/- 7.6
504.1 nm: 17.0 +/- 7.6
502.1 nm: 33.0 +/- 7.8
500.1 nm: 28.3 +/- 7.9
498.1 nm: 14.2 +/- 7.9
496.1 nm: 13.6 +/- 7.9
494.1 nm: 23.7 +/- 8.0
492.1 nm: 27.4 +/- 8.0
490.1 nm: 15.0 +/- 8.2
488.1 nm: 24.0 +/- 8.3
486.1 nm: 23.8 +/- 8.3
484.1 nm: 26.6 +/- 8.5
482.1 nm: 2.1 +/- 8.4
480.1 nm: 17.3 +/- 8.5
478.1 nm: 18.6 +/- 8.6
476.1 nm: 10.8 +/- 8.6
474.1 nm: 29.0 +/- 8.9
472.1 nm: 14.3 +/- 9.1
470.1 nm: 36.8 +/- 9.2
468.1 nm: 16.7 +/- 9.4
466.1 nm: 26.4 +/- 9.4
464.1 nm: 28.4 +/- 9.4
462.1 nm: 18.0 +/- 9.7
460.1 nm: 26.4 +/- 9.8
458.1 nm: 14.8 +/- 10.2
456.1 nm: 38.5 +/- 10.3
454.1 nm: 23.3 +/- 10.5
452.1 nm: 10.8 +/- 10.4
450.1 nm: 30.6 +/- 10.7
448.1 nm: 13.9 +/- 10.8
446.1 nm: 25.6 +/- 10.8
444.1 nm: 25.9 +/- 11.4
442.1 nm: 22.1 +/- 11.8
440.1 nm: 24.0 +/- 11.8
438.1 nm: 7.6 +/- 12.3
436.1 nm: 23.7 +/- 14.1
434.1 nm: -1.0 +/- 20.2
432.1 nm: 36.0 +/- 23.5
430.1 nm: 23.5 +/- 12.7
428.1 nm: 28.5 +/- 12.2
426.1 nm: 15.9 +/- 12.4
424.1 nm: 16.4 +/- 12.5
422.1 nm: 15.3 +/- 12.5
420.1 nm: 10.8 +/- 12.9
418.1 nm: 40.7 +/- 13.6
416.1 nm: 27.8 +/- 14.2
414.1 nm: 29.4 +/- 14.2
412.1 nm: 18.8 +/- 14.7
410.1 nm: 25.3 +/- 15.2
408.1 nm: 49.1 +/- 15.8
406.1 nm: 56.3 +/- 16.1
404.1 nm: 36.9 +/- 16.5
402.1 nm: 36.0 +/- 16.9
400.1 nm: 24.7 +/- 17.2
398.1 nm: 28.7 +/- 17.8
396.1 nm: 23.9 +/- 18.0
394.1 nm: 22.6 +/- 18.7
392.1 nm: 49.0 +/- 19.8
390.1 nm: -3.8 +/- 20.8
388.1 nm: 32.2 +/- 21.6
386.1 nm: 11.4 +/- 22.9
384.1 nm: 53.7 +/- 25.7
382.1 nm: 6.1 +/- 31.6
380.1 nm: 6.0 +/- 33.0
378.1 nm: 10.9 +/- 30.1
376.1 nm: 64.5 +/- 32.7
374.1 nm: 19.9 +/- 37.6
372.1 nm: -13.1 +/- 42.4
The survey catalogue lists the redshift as 1.331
